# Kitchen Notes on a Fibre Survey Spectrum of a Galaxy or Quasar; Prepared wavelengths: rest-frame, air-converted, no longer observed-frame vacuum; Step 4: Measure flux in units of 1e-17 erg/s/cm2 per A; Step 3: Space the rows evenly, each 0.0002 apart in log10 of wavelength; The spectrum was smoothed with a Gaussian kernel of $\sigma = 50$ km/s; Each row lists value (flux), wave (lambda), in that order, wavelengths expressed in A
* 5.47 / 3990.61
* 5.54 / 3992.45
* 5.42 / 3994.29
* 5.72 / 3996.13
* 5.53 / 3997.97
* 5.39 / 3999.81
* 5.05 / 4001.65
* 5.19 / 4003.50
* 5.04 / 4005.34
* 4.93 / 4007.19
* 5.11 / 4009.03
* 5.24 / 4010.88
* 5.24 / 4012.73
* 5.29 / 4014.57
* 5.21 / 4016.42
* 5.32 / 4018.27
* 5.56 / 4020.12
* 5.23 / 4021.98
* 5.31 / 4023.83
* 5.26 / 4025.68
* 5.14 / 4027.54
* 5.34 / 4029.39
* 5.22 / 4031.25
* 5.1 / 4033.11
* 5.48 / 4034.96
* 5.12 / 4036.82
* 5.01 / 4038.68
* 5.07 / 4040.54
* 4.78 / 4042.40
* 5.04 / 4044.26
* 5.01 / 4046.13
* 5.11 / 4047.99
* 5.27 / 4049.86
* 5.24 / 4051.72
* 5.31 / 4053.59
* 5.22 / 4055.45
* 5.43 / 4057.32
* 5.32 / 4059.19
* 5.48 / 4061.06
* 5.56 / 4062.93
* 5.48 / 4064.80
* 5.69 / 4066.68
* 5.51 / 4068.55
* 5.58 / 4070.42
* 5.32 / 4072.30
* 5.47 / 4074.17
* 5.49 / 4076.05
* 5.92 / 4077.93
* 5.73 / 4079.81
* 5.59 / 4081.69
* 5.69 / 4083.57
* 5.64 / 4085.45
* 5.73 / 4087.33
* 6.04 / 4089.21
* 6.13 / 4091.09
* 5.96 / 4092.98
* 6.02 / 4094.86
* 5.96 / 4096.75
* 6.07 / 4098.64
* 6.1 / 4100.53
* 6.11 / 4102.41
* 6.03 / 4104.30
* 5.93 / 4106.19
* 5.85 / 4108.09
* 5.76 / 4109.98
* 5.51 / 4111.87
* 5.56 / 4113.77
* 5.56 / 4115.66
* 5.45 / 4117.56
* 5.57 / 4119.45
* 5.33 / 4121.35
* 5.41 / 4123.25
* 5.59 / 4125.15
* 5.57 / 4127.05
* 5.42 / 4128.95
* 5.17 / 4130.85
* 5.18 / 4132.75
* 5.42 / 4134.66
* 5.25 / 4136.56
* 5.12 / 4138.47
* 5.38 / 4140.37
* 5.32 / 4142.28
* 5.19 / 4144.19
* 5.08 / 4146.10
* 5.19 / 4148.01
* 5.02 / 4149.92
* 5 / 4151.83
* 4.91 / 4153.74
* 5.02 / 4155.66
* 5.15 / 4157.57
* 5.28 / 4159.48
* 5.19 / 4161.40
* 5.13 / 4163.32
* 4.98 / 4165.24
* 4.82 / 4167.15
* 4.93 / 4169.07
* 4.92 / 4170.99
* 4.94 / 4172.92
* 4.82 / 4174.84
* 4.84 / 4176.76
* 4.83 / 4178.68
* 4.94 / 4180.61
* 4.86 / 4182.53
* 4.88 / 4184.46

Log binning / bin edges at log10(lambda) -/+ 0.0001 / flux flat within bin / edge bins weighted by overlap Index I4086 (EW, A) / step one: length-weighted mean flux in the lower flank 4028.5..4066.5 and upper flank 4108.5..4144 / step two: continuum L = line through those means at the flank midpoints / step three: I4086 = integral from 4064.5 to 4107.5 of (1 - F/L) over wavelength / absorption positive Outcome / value -3.77 A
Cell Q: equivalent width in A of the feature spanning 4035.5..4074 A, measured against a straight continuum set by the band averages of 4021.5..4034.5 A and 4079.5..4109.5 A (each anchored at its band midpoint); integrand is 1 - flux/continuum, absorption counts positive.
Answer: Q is 1.60 A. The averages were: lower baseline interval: 5.24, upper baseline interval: 5.91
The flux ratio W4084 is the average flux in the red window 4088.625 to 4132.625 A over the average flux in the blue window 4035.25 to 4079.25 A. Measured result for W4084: 1.08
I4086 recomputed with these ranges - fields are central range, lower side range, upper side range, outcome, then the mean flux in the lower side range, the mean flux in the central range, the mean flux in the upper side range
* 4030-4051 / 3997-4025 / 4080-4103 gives 1.4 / 5.24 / 5.11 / 5.91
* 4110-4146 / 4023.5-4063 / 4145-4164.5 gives -1.9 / 5.21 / 5.39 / 5.1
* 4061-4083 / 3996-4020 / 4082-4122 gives 0.2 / 5.25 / 5.57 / 5.81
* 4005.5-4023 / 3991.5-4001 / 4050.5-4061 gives 0.7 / 5.51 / 5.23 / 5.32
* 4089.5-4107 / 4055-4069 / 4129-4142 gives -2.2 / 5.47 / 6.04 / 5.27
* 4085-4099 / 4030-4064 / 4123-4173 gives -2.0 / 5.21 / 5.95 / 5.17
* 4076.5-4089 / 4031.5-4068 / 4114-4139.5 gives -1.0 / 5.25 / 5.73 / 5.39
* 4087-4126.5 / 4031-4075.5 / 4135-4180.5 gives -4.7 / 5.29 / 5.79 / 5.06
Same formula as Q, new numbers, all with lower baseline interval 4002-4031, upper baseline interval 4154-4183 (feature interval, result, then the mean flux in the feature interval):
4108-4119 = -1.1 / 5.6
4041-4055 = 0.2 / 5.11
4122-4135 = -0.9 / 5.39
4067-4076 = -0.6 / 5.49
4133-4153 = -0.7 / 5.19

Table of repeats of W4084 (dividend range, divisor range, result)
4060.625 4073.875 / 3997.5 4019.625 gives 1.06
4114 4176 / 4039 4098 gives 0.94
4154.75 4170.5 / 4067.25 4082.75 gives 0.91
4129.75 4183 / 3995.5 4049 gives 0.97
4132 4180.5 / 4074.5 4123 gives 0.88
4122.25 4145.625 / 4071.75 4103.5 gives 0.91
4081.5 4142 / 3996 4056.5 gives 1.09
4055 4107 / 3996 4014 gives 1.10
